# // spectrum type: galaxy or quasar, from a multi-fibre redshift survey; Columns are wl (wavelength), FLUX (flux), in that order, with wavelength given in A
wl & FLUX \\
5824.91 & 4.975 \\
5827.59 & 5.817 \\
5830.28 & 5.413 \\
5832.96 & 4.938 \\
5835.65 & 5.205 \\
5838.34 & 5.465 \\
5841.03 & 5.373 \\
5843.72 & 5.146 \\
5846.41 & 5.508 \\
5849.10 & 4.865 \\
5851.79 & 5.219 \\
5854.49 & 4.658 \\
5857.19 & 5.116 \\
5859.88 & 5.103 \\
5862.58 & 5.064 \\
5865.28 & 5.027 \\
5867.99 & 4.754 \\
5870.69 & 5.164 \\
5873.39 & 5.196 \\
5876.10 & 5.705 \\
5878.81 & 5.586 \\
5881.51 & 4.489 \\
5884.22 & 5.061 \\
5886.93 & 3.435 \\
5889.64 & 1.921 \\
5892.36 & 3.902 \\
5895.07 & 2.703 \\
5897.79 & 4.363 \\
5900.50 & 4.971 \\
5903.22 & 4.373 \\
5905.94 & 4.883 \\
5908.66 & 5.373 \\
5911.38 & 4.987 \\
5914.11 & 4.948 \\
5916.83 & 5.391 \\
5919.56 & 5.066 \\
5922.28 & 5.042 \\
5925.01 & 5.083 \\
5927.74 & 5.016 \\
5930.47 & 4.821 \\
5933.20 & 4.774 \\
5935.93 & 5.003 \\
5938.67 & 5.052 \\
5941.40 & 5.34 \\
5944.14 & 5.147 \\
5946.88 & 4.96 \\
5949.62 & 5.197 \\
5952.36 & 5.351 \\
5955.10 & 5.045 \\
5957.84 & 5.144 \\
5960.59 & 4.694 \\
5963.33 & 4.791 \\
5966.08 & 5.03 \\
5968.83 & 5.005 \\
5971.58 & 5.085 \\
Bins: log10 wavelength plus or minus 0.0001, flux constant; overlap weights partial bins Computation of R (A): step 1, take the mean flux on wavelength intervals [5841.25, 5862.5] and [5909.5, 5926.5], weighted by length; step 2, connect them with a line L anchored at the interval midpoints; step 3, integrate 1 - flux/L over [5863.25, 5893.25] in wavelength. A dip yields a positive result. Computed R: 3.0 A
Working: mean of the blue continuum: 5.1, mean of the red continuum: 5.09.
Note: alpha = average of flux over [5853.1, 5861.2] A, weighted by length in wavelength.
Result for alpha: 4.96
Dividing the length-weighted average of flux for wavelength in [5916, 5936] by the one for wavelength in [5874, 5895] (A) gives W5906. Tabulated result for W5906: 1.19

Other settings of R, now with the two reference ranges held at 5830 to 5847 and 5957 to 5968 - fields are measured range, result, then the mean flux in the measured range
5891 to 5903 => 2.54 A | 4.02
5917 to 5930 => -0.12 A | 5.07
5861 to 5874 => 0.39 A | 5.03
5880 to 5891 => 2.97 A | 3.76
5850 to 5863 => 0.49 A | 5.03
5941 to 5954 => -0.62 A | 5.18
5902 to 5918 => 0.22 A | 4.99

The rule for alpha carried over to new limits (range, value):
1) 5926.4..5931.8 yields 4.92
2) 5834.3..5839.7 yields 5.33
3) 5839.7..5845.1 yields 5.26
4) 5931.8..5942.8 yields 5.04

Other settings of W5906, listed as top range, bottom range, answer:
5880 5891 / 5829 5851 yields 0.72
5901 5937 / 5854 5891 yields 1.05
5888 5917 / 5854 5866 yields 0.86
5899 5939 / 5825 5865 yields 0.96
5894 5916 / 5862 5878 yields 0.89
